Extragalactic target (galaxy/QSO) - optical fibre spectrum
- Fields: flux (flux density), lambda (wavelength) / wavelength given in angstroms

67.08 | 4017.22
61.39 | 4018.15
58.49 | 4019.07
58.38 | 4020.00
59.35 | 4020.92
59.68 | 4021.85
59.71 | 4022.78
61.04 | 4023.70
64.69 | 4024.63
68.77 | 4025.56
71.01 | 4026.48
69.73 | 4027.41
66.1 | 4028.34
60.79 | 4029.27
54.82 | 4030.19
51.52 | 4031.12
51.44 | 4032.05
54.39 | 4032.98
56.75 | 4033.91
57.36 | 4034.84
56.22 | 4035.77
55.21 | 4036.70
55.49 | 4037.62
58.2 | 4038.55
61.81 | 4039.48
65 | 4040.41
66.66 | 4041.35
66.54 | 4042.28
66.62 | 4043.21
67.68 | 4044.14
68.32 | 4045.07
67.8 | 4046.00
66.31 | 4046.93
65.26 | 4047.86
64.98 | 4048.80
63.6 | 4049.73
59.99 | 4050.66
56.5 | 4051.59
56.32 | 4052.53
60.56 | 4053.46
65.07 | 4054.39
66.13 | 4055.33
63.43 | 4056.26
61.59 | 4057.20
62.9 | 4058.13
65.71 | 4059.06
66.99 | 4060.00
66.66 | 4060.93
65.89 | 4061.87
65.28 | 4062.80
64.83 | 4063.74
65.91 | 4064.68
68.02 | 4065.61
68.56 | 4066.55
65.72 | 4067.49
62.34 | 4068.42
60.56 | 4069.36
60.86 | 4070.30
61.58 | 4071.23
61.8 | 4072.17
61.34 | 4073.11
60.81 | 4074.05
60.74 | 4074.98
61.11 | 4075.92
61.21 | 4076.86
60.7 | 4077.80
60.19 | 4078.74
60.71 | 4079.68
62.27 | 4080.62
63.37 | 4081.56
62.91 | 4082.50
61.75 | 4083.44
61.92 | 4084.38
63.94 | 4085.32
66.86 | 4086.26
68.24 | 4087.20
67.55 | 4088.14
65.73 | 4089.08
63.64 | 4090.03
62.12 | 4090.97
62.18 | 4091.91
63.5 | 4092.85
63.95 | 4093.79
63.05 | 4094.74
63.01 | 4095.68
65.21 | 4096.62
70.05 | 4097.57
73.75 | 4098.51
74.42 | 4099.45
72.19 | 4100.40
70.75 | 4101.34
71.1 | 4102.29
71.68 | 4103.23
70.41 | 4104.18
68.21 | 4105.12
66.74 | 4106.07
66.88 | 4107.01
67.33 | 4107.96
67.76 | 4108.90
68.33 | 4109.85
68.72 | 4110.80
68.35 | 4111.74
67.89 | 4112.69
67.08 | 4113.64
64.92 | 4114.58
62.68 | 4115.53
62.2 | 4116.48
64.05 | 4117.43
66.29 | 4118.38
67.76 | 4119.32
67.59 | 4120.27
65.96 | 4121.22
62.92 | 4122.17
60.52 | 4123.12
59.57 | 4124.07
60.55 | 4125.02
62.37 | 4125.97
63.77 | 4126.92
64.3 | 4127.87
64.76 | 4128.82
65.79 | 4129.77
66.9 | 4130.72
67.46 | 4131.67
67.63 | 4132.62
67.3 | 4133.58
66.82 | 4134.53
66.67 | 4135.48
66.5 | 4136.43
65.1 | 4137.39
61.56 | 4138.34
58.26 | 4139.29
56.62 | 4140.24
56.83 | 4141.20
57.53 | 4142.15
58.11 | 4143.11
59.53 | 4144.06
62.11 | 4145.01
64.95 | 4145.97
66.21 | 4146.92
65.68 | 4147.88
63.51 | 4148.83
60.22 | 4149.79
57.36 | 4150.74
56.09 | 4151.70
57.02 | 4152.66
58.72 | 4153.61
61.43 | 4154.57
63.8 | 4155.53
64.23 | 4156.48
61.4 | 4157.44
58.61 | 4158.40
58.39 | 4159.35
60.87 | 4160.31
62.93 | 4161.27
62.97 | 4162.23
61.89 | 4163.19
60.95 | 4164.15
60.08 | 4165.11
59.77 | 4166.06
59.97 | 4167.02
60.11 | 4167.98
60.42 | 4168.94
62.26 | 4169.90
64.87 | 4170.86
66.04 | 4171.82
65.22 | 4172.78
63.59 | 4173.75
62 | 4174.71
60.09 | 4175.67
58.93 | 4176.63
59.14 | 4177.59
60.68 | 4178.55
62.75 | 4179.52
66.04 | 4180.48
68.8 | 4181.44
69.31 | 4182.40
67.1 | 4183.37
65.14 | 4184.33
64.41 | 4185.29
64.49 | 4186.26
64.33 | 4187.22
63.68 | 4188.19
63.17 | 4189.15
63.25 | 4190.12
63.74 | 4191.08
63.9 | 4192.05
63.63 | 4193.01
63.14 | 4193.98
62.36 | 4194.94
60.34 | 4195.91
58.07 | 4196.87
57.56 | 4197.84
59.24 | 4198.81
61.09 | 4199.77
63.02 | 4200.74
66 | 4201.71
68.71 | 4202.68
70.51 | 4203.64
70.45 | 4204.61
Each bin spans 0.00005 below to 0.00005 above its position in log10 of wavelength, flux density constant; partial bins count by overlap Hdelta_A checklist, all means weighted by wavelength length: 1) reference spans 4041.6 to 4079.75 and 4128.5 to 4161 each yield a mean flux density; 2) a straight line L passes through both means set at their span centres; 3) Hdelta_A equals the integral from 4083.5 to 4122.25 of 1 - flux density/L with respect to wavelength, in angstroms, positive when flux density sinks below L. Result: -2.4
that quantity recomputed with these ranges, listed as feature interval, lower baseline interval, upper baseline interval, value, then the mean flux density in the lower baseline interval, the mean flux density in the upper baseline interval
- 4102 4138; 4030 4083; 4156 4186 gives -2.11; 62.2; 62.6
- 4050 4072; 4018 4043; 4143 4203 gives -0.97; 60.4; 62.3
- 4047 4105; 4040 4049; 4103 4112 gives 2.57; 66.5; 68.4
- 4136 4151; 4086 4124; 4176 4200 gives 0.85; 66.7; 63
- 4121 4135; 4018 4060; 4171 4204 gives -0.35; 61.8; 63.5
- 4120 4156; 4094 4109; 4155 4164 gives 0.99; 68.9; 61.6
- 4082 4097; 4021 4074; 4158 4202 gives -0.37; 62.6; 62.5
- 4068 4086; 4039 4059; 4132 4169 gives 0.47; 64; 61.5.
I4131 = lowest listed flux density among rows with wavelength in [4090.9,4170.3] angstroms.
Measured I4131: 56.09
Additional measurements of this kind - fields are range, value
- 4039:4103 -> 56.32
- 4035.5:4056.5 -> 55.21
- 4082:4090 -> 61.75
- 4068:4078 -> 60.56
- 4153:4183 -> 58.39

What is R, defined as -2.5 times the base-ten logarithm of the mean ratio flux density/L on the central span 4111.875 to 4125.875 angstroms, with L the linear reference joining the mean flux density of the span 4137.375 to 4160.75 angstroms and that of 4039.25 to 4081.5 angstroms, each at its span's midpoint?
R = -0.047 mag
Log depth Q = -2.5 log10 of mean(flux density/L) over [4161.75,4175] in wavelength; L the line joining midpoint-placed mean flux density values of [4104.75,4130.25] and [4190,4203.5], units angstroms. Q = 0.025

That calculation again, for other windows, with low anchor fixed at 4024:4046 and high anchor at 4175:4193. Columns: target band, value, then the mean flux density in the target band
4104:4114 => -0.086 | 67.9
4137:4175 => 0.039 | 61.2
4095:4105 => -0.122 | 70.1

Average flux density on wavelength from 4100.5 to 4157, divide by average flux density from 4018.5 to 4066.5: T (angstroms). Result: 1.03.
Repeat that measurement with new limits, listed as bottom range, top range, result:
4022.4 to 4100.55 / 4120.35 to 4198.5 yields 0.99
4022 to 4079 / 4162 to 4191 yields 1.01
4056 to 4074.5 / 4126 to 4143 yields 0.99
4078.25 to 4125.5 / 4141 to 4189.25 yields 0.94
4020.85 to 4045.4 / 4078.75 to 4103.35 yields 1.07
